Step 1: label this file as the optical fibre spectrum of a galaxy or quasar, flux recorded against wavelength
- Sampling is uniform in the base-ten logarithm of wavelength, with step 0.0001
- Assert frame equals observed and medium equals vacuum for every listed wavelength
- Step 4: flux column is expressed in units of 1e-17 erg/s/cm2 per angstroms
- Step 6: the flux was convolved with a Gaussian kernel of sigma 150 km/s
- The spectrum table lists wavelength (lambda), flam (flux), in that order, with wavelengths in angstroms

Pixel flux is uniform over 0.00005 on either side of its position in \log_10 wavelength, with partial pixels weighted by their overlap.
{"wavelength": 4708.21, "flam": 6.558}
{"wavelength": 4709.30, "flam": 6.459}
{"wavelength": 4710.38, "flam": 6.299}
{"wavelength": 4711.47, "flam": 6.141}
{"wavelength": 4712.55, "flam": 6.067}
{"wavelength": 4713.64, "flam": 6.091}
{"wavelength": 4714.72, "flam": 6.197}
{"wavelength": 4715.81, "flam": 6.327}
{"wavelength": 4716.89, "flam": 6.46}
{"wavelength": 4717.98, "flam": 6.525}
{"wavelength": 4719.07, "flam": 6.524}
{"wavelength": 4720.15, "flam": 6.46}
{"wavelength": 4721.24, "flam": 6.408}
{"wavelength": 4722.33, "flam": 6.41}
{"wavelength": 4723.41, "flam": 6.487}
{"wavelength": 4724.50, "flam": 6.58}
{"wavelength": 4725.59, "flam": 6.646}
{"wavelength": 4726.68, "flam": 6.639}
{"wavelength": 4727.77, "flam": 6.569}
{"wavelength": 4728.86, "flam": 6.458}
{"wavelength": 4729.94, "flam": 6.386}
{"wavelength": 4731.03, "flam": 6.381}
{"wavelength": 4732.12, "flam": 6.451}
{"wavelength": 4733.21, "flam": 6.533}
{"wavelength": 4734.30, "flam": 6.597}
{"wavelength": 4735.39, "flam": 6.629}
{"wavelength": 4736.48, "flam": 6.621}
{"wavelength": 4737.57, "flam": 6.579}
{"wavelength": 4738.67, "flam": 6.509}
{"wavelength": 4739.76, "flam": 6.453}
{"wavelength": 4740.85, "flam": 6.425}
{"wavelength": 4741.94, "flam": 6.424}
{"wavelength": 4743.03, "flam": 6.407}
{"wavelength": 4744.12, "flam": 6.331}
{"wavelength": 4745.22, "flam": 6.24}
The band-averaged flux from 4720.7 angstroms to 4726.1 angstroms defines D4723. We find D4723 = 6.51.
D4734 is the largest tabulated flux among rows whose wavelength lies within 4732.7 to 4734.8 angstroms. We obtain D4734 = 6.597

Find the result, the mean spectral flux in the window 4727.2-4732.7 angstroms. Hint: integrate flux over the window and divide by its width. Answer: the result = 6.46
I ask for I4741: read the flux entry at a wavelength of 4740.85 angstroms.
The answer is 6.425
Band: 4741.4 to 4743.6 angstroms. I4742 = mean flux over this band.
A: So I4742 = 6.43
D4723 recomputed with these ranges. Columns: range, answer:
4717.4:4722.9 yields 6.47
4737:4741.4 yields 6.49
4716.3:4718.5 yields 6.49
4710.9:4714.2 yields 6.1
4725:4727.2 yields 6.63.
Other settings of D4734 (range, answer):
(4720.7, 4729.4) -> 6.646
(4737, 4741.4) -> 6.579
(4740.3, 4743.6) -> 6.425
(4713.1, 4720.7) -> 6.525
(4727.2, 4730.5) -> 6.569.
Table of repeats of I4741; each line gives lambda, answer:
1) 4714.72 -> 6.197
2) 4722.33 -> 6.41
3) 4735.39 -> 6.629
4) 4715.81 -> 6.327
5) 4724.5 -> 6.58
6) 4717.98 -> 6.525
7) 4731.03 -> 6.381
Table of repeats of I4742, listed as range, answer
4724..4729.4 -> 6.58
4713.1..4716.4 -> 6.22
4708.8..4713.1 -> 6.24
